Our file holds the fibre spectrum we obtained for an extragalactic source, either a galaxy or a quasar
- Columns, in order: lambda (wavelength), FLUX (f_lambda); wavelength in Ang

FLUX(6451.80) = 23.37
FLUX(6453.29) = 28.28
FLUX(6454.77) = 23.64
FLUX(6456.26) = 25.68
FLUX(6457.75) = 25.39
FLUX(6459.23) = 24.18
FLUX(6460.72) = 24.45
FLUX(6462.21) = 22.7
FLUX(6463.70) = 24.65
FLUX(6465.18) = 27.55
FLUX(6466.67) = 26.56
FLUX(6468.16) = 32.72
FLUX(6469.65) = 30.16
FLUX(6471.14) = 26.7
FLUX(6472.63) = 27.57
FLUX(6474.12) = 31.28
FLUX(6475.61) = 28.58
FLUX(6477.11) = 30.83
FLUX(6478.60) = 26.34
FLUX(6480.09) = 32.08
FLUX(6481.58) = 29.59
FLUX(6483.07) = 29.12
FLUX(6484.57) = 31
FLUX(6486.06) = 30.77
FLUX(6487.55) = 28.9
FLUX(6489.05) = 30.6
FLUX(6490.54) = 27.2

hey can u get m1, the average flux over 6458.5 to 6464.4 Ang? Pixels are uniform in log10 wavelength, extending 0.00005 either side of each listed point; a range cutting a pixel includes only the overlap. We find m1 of 24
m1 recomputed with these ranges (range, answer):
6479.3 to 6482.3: 30.8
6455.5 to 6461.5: 24.9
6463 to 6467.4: 26.3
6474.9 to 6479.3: 28.6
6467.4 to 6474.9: 29.7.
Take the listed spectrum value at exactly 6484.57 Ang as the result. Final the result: 31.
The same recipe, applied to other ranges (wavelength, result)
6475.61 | 28.58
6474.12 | 31.28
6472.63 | 27.57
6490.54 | 27.2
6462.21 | 22.7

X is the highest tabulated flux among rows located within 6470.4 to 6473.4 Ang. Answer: 27.57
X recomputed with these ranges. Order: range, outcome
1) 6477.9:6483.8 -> 32.08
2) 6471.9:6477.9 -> 31.28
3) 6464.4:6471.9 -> 32.72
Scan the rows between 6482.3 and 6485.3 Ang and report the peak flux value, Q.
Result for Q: 31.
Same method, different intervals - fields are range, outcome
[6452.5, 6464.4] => 28.28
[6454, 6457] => 25.68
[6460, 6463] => 24.45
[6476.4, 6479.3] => 30.83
